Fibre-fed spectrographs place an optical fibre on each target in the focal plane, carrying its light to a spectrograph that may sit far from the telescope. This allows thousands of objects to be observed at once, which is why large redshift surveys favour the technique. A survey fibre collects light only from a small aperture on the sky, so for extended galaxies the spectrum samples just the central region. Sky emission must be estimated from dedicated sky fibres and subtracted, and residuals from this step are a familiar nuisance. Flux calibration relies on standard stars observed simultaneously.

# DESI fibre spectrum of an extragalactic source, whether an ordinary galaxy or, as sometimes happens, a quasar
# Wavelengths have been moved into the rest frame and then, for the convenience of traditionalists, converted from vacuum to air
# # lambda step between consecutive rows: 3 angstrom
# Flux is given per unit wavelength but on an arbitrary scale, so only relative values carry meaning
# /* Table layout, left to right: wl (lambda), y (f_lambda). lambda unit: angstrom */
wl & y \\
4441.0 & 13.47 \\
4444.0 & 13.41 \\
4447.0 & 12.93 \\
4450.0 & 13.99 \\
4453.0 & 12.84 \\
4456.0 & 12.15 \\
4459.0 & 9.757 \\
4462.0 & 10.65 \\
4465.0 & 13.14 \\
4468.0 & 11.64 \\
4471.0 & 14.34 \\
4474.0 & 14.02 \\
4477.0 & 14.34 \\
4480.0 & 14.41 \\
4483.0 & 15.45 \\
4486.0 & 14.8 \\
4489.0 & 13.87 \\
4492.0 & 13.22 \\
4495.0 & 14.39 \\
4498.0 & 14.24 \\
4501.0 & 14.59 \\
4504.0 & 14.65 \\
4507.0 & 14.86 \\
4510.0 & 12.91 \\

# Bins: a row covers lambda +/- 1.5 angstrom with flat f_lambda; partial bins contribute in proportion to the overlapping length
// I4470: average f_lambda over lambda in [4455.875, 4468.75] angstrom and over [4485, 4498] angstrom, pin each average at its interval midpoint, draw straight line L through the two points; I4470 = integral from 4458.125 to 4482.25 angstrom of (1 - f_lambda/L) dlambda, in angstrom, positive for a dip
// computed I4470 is -1.6 angstrom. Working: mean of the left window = 11.4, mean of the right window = 14.1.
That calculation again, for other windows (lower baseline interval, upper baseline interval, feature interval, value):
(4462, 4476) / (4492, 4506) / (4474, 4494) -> -0.9 angstrom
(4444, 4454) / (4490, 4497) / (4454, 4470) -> 2.2 angstrom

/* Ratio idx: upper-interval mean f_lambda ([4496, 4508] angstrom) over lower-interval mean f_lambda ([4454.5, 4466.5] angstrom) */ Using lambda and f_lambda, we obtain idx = 1.27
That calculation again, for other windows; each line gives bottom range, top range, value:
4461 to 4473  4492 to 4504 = 1.14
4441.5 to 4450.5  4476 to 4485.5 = 1.10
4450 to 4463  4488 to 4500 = 1.20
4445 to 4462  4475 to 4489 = 1.20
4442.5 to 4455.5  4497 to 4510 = 1.09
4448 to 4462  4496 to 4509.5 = 1.20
